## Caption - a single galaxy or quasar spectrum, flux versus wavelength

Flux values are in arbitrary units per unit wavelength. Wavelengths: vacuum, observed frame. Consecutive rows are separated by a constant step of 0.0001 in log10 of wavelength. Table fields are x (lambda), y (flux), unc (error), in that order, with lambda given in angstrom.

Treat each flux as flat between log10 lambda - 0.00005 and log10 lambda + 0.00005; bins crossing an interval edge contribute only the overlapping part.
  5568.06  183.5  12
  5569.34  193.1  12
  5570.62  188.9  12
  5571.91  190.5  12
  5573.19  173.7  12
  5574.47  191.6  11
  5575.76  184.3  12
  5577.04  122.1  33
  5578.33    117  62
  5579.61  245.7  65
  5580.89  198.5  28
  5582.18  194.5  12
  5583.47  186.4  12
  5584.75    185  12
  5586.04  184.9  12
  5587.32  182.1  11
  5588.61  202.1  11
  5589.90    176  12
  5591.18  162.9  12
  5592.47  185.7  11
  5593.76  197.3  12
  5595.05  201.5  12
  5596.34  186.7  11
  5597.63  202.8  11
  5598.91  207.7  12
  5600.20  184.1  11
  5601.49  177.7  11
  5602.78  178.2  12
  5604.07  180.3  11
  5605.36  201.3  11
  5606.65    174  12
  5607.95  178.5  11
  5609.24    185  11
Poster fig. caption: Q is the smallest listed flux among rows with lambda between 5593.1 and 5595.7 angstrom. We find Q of 197.3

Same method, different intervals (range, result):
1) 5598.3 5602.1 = 177.7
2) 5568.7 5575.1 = 173.7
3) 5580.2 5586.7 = 184.9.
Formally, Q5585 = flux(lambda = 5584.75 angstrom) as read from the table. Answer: 185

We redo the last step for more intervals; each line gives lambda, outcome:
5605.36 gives 201.3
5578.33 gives 117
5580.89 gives 198.5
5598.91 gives 207.7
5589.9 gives 176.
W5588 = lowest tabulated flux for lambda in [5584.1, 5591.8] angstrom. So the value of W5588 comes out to 162.9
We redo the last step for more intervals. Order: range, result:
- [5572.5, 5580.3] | 117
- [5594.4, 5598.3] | 186.7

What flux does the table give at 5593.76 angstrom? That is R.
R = 197.3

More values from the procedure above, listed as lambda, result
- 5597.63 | 202.8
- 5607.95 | 178.5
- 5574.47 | 191.6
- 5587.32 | 182.1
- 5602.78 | 178.2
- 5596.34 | 186.7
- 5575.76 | 184.3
